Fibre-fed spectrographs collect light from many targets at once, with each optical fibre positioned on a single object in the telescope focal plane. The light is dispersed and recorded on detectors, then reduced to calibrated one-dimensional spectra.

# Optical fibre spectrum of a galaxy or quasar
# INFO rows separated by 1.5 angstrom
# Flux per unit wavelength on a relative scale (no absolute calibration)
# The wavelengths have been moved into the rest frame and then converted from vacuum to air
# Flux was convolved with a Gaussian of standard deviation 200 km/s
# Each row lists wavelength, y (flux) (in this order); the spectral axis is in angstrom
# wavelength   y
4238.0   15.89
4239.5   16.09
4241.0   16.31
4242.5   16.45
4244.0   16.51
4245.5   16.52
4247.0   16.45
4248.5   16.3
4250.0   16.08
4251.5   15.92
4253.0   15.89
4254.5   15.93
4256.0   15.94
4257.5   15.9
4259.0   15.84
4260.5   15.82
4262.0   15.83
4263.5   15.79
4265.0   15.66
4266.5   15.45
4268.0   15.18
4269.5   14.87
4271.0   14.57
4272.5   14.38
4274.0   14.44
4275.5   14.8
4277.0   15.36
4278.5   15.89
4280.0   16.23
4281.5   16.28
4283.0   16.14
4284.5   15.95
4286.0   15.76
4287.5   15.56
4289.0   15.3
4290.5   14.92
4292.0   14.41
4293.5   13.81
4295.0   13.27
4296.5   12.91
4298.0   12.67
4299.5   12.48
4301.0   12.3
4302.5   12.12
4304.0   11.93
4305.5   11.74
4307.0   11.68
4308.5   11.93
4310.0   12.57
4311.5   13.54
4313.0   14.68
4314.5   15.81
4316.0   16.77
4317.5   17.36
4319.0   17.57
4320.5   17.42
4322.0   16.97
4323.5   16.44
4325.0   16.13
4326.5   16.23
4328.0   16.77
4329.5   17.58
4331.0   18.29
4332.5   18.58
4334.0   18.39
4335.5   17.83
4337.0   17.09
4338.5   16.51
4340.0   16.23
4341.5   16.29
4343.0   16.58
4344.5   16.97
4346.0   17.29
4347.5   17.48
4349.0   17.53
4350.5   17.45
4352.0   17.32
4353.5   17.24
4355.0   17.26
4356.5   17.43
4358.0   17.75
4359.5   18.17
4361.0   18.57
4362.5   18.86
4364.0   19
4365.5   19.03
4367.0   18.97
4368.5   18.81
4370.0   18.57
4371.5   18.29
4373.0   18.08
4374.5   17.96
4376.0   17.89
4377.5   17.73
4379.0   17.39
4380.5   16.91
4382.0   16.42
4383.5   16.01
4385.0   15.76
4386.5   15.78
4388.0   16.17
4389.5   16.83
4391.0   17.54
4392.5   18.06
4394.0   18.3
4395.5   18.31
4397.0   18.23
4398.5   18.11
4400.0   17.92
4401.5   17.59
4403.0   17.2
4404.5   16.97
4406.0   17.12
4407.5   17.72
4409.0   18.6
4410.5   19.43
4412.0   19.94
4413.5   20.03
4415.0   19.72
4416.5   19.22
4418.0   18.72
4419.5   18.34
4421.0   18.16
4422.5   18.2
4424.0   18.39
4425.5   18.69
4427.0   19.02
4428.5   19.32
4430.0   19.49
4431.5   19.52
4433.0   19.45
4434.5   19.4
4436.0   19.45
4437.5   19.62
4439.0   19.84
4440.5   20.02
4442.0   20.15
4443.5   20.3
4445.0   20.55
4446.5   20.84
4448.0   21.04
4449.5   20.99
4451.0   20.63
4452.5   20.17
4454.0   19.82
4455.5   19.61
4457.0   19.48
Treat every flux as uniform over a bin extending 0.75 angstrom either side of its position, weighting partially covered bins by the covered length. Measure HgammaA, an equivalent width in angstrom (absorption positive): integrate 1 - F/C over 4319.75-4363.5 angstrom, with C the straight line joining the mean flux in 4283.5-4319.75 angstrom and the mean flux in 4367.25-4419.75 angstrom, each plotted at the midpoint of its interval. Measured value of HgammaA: -4.53 angstrom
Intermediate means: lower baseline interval 14.1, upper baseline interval 17.9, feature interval 17.3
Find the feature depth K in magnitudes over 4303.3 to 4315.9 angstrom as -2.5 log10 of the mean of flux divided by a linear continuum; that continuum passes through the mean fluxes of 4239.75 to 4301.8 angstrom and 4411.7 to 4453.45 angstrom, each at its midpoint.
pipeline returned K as 0.23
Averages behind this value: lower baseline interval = 15.3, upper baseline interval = 19.6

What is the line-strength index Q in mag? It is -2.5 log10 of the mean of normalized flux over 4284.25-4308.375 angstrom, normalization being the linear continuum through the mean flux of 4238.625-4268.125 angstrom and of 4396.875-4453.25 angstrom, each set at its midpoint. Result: 0.240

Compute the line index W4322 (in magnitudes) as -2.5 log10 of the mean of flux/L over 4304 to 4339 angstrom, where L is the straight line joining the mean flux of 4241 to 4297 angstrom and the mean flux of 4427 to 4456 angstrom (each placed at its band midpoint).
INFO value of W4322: 0.07 mag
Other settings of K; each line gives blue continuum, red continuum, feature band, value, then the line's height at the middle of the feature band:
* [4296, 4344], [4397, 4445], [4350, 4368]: -0.085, 16.7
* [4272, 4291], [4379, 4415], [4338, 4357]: -0.021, 16.7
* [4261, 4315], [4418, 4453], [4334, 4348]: -0.050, 16.2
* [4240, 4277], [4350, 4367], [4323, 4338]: 0.004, 17.4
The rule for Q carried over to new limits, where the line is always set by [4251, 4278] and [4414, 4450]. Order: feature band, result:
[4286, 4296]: 0.10 mag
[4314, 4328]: 0.00 mag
